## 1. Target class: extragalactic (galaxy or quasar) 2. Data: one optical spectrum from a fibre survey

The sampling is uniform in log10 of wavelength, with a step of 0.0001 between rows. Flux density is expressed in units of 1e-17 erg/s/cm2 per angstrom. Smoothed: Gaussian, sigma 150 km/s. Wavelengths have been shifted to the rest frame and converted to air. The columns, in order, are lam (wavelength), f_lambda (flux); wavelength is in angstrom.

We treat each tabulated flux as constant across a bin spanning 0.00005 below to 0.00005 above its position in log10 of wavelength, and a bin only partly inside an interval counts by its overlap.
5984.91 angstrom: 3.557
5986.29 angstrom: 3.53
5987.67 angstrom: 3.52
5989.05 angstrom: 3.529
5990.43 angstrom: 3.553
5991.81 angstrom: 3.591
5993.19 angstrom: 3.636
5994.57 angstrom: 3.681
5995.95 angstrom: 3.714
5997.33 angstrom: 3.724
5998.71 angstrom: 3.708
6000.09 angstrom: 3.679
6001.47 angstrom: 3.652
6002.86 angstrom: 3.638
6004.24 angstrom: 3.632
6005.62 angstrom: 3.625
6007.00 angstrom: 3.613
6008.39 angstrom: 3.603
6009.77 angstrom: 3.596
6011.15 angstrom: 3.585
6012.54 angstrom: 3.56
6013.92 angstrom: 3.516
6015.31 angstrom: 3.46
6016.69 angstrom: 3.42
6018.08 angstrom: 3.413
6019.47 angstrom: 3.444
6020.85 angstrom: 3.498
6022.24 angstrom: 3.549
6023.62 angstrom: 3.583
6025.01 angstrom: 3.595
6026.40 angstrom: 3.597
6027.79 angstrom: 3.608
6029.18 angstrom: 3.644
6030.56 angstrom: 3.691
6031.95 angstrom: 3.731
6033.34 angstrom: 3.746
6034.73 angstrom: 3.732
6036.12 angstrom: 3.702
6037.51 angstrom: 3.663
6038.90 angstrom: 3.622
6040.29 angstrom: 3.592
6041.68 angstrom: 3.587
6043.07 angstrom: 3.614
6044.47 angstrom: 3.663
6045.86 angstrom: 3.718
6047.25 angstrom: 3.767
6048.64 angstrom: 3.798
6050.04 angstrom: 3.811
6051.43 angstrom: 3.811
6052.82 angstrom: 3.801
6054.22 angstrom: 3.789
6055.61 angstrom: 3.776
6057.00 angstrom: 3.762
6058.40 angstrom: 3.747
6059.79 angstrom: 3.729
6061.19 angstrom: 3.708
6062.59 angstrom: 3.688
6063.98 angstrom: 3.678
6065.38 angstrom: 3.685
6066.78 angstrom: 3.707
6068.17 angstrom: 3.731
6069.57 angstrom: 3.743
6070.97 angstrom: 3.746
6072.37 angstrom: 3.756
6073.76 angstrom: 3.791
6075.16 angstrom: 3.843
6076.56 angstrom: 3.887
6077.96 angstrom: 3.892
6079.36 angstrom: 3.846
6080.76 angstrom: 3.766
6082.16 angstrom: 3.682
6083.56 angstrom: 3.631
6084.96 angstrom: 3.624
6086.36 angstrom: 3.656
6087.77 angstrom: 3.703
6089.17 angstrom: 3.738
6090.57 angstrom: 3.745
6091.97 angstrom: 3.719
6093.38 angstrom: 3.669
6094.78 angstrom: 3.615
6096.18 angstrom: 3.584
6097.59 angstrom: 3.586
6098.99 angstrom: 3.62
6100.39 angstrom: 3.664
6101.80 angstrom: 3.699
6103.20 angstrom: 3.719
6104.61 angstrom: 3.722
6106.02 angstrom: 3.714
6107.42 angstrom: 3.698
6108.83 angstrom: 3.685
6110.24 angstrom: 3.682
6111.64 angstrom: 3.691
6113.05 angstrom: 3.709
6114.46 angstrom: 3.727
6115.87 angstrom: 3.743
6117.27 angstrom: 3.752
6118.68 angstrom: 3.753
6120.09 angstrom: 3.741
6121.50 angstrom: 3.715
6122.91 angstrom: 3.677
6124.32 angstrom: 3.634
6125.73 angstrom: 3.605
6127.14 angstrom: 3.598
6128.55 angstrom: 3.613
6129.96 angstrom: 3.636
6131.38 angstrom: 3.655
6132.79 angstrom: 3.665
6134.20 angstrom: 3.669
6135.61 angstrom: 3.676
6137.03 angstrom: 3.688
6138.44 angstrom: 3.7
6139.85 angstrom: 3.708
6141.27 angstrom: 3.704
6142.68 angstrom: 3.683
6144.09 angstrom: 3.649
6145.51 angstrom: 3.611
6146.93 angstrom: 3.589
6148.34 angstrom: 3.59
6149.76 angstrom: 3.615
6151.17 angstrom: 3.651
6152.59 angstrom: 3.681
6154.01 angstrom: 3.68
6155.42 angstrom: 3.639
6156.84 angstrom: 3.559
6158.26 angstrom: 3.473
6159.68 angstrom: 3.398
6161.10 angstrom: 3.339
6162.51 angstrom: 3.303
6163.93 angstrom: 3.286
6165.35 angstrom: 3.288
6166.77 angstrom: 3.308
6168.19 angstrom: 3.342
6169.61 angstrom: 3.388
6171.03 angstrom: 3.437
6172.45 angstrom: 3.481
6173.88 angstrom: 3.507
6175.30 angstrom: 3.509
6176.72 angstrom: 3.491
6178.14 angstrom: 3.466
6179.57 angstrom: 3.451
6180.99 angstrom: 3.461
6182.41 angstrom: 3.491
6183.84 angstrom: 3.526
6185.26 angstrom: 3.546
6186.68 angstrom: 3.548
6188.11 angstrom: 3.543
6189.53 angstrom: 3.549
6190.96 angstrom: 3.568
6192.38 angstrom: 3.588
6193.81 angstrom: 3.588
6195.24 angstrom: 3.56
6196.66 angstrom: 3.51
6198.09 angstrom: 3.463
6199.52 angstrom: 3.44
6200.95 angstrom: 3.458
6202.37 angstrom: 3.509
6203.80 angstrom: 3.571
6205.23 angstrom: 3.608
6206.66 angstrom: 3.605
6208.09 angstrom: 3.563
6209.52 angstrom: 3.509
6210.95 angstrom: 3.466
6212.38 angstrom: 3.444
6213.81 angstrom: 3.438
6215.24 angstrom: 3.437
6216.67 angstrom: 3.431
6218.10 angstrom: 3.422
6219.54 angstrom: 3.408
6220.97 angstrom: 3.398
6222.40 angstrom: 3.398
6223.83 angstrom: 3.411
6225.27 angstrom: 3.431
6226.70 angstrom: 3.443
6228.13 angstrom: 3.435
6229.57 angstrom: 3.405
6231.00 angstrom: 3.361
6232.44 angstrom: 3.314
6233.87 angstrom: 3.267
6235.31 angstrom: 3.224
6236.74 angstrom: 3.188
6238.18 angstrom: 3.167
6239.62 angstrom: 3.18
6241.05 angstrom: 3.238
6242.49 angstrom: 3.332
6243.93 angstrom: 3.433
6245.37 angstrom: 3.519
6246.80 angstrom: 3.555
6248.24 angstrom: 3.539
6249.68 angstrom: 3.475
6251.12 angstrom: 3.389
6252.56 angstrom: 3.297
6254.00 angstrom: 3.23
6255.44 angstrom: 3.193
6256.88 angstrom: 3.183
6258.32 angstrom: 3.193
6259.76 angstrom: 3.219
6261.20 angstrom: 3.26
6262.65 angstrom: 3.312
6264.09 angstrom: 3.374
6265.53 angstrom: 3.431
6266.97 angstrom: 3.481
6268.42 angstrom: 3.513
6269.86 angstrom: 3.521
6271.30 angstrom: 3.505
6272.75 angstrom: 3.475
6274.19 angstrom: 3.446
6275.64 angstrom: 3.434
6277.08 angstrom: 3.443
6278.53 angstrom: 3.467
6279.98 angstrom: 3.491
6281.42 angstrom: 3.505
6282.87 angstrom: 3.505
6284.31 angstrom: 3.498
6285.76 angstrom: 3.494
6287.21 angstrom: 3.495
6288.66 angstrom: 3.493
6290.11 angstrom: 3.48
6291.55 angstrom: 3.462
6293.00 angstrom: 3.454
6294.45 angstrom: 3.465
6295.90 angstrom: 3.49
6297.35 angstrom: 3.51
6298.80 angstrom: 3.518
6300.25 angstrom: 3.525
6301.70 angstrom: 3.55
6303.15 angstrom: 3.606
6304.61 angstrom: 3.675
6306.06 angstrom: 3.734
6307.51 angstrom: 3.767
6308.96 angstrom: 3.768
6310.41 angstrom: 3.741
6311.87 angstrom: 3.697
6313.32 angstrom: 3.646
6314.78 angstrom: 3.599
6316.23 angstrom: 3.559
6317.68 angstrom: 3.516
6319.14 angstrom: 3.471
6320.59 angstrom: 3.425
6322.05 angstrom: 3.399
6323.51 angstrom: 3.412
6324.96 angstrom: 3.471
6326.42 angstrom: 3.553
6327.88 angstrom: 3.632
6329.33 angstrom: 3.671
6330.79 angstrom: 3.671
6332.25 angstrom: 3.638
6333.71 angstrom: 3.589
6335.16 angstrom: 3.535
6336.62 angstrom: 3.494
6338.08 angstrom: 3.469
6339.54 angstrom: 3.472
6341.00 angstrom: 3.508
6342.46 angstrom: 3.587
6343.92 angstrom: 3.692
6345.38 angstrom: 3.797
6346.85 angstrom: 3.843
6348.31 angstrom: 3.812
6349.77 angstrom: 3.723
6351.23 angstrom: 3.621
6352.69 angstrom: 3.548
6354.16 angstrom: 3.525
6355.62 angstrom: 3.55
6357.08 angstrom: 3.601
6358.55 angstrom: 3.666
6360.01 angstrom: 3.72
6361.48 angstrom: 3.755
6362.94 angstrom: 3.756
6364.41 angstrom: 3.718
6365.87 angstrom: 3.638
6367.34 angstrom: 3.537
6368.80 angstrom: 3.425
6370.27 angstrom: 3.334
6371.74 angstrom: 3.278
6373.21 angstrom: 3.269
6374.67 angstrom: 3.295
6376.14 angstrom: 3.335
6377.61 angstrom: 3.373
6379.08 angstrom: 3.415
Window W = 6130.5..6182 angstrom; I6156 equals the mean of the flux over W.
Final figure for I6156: 3.54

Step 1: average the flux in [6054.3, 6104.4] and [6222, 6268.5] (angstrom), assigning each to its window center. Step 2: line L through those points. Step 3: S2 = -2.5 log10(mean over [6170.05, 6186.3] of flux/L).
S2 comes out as 0.002 mag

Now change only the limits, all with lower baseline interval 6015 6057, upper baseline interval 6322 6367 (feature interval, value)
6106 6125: -0.02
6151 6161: 0.02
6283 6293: 0.04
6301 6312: -0.02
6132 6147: -0.01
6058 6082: -0.03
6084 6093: -0.01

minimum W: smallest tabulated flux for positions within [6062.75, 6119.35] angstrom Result 3.584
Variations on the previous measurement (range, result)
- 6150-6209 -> 3.286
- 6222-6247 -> 3.167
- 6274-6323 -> 3.399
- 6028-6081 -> 3.587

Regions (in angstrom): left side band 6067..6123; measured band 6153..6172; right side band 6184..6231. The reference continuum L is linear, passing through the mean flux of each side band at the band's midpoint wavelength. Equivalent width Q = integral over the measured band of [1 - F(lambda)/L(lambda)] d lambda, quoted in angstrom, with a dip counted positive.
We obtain 0.8 angstrom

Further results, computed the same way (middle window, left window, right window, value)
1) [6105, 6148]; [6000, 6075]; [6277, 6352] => -0.6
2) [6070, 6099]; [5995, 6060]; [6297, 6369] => -0.6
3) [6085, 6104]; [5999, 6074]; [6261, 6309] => -0.2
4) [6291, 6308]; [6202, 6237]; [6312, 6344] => -0.2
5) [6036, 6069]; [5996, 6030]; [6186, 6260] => -1.5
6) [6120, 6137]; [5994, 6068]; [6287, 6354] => -0.1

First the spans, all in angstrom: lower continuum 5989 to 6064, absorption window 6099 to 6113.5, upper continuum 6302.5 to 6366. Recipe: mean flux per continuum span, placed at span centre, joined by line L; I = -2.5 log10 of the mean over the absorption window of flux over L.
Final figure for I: -0.02 mag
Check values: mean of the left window 3.65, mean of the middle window 3.69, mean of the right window 3.62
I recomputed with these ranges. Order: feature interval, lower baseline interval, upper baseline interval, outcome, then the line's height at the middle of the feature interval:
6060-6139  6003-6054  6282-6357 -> -0.025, 3.62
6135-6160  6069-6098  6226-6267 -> -0.018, 3.57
